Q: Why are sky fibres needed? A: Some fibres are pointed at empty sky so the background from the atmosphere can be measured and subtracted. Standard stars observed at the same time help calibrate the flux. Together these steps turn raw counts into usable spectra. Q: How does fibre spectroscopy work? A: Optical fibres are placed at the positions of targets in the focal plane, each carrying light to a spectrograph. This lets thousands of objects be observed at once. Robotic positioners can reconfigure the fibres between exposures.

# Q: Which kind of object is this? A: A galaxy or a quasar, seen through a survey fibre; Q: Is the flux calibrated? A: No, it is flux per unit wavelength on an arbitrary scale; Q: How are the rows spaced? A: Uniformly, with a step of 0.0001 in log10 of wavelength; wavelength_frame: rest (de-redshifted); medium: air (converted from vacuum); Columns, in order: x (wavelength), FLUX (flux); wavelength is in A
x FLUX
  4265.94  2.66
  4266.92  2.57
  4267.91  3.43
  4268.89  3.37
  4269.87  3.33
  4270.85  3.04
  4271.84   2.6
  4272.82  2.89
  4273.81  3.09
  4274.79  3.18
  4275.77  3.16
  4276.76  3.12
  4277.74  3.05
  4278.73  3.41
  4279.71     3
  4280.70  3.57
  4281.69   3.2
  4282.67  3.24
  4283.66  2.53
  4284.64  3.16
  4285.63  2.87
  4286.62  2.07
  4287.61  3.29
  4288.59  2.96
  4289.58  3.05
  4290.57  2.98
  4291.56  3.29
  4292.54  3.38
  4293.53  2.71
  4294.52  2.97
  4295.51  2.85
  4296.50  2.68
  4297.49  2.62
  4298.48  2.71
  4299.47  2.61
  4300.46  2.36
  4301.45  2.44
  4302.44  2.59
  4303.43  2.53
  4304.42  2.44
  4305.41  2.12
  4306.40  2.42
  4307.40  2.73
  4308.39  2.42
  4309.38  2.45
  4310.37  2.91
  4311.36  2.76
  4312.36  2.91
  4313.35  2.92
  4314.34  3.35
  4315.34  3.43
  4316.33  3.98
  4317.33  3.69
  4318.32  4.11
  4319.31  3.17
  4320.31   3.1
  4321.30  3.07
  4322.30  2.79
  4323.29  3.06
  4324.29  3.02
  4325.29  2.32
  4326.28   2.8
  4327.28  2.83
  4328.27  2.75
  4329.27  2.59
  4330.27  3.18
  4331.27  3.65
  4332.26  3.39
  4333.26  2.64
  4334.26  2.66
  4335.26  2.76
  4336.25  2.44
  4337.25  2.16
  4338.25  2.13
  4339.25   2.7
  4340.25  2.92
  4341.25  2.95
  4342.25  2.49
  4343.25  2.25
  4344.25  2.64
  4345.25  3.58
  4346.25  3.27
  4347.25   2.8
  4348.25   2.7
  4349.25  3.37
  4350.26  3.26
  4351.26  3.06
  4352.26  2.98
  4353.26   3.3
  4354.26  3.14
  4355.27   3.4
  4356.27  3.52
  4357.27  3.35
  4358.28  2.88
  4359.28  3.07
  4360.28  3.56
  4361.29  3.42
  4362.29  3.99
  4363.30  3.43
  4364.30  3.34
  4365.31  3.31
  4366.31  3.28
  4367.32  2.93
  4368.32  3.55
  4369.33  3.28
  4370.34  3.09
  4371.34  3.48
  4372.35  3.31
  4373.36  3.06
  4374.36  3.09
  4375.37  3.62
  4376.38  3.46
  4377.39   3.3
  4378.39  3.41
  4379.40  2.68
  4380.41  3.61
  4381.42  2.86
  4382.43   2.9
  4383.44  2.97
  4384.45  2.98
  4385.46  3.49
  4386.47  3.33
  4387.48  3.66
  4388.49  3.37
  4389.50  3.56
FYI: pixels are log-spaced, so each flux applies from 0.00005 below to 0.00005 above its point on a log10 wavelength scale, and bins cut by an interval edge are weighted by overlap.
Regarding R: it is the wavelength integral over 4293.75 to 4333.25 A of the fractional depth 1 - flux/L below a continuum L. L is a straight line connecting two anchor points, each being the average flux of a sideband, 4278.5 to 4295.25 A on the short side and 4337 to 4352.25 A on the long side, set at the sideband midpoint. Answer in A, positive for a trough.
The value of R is 0.7 A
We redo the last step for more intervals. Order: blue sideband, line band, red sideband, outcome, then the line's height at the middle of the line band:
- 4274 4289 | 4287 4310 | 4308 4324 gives 2.8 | 3.1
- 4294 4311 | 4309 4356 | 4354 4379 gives -0.9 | 2.93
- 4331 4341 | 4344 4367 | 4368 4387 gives -2.2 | 2.97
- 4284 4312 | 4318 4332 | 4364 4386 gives -0.6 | 2.9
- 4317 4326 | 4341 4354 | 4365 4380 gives 0.9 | 3.2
